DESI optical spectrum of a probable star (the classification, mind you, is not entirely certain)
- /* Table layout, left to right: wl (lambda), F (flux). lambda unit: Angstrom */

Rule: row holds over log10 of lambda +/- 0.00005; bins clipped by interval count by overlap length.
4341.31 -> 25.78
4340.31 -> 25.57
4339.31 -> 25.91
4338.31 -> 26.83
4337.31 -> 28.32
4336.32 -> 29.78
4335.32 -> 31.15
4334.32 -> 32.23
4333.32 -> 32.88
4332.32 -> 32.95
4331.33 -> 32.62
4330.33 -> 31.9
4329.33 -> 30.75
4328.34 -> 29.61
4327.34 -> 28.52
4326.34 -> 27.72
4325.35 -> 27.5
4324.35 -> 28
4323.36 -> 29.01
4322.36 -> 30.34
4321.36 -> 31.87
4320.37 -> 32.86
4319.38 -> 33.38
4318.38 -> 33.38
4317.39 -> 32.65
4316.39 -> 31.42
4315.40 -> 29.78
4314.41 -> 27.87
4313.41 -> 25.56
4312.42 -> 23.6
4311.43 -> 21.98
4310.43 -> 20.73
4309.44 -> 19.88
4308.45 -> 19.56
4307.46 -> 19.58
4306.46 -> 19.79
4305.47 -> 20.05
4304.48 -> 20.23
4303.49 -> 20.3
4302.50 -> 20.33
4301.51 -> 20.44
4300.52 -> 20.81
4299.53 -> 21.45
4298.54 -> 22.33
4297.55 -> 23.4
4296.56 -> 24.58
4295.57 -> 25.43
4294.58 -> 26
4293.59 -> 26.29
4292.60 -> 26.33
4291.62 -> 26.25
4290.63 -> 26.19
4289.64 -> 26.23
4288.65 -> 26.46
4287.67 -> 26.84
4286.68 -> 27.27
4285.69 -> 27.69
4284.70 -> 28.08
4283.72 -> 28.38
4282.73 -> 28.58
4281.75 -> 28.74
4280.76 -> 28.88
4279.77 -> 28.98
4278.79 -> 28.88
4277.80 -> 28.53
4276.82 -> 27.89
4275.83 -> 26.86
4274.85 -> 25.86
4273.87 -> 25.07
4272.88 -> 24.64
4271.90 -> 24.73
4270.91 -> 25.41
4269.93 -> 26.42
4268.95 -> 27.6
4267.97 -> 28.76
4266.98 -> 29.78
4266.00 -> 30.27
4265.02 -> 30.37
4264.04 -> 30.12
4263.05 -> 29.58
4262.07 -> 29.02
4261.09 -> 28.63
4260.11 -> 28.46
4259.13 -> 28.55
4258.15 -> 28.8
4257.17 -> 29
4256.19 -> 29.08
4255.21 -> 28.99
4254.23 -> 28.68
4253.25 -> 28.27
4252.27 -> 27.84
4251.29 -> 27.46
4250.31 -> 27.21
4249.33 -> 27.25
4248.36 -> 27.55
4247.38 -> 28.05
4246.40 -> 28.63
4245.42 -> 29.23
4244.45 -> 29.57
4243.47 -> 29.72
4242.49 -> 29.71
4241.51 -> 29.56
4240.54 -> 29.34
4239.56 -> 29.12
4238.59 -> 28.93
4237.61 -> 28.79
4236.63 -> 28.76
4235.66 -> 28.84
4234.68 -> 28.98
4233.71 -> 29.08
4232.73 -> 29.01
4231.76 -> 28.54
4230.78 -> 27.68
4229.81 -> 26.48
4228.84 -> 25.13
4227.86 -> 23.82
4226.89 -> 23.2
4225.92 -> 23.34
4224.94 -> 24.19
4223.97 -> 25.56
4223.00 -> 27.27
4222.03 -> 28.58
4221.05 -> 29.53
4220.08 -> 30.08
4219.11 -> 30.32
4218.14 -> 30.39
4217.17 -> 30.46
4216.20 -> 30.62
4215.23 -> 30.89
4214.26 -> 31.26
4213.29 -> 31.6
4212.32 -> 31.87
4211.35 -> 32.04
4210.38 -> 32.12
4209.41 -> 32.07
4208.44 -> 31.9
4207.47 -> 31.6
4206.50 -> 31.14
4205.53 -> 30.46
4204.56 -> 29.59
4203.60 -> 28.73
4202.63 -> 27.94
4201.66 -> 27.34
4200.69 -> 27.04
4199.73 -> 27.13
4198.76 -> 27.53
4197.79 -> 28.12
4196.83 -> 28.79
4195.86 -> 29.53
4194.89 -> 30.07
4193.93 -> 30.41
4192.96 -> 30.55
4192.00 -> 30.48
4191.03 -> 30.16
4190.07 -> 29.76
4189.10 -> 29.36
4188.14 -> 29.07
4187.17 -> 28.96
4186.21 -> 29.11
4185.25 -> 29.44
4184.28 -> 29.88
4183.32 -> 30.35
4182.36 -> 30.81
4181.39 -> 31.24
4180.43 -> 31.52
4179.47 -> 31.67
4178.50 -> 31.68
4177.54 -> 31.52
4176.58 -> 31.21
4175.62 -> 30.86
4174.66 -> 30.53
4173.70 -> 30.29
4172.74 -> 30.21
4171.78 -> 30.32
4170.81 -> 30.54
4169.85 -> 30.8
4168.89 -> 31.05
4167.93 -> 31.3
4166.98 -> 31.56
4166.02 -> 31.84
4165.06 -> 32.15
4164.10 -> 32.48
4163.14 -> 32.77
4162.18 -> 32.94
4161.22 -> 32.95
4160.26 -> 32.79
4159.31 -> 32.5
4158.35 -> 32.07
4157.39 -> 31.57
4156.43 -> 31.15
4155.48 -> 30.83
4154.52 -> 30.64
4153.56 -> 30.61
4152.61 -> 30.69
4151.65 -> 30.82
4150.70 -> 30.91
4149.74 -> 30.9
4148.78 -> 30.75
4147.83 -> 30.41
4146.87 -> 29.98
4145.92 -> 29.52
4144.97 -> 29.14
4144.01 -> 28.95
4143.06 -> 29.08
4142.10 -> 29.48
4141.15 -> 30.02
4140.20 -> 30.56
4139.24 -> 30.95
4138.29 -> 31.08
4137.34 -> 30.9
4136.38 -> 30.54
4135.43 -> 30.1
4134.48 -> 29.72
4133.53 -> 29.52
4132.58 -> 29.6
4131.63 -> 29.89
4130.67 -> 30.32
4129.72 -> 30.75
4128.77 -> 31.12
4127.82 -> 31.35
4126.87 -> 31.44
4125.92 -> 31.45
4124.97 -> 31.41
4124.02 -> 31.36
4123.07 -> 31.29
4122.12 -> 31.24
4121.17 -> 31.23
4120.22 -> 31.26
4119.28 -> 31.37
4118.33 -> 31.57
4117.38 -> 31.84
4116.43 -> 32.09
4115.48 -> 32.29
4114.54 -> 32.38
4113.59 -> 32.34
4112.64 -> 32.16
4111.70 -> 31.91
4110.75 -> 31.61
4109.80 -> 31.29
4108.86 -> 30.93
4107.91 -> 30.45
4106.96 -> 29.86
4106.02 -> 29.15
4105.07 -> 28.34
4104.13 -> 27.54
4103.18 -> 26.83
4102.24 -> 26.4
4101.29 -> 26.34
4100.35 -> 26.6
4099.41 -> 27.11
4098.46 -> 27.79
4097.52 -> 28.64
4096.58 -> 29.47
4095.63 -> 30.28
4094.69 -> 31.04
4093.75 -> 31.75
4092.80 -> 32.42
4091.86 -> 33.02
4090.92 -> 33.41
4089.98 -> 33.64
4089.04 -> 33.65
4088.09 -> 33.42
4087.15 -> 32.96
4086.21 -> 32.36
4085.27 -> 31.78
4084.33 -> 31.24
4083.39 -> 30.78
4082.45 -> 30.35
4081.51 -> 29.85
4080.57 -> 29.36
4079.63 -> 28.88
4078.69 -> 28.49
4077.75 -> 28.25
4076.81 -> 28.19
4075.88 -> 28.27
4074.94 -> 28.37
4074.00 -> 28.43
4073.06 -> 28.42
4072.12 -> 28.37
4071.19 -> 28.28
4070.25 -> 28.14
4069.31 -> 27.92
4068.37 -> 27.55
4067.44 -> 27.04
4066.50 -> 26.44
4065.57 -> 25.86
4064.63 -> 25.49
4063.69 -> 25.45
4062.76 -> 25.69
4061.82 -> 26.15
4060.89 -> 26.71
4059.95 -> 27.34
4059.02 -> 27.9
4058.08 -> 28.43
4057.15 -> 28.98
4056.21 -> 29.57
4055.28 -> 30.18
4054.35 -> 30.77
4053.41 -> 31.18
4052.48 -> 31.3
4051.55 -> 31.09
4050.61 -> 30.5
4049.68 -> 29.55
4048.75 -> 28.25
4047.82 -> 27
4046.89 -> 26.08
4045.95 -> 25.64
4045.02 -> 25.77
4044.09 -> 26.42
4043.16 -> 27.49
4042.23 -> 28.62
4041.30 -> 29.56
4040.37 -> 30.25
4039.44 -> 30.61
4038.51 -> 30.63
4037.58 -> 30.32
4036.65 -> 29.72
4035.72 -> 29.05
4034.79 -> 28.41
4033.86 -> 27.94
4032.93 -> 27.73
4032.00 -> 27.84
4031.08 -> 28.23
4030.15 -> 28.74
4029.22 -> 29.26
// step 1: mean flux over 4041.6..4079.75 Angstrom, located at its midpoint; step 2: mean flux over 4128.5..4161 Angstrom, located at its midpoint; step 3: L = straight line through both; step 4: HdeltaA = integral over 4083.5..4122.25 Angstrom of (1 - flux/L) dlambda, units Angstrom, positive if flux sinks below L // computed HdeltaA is -1.95 Angstrom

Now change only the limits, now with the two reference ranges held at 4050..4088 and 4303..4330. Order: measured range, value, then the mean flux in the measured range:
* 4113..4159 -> -4.19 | 30.8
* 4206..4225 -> -1.94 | 30.3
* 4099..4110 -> 0.07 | 28.4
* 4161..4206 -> -3.95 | 30.2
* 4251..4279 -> -1.05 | 28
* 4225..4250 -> -0.53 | 27.9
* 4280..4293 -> -0.28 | 27.4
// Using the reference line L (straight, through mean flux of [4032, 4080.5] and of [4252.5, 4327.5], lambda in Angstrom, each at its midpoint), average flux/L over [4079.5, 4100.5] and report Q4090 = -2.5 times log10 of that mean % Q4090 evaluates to -0.11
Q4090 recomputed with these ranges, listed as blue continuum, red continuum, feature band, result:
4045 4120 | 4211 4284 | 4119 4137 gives -0.06 mag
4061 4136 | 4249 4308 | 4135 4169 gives -0.08 mag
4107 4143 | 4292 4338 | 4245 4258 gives -0.01 mag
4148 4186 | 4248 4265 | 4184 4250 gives 0.03 mag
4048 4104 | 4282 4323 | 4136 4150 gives -0.08 mag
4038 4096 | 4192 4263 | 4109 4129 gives -0.09 mag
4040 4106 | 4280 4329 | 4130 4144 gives -0.07 mag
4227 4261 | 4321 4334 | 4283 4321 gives 0.18 mag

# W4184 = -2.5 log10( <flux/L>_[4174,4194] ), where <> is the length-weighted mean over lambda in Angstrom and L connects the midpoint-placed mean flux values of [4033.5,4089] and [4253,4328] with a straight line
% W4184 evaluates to -0.10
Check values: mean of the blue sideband 28.8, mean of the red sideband 26.7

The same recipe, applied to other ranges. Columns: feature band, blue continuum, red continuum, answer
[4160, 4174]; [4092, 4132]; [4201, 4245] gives -0.066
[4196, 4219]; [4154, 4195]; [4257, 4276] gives -0.006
